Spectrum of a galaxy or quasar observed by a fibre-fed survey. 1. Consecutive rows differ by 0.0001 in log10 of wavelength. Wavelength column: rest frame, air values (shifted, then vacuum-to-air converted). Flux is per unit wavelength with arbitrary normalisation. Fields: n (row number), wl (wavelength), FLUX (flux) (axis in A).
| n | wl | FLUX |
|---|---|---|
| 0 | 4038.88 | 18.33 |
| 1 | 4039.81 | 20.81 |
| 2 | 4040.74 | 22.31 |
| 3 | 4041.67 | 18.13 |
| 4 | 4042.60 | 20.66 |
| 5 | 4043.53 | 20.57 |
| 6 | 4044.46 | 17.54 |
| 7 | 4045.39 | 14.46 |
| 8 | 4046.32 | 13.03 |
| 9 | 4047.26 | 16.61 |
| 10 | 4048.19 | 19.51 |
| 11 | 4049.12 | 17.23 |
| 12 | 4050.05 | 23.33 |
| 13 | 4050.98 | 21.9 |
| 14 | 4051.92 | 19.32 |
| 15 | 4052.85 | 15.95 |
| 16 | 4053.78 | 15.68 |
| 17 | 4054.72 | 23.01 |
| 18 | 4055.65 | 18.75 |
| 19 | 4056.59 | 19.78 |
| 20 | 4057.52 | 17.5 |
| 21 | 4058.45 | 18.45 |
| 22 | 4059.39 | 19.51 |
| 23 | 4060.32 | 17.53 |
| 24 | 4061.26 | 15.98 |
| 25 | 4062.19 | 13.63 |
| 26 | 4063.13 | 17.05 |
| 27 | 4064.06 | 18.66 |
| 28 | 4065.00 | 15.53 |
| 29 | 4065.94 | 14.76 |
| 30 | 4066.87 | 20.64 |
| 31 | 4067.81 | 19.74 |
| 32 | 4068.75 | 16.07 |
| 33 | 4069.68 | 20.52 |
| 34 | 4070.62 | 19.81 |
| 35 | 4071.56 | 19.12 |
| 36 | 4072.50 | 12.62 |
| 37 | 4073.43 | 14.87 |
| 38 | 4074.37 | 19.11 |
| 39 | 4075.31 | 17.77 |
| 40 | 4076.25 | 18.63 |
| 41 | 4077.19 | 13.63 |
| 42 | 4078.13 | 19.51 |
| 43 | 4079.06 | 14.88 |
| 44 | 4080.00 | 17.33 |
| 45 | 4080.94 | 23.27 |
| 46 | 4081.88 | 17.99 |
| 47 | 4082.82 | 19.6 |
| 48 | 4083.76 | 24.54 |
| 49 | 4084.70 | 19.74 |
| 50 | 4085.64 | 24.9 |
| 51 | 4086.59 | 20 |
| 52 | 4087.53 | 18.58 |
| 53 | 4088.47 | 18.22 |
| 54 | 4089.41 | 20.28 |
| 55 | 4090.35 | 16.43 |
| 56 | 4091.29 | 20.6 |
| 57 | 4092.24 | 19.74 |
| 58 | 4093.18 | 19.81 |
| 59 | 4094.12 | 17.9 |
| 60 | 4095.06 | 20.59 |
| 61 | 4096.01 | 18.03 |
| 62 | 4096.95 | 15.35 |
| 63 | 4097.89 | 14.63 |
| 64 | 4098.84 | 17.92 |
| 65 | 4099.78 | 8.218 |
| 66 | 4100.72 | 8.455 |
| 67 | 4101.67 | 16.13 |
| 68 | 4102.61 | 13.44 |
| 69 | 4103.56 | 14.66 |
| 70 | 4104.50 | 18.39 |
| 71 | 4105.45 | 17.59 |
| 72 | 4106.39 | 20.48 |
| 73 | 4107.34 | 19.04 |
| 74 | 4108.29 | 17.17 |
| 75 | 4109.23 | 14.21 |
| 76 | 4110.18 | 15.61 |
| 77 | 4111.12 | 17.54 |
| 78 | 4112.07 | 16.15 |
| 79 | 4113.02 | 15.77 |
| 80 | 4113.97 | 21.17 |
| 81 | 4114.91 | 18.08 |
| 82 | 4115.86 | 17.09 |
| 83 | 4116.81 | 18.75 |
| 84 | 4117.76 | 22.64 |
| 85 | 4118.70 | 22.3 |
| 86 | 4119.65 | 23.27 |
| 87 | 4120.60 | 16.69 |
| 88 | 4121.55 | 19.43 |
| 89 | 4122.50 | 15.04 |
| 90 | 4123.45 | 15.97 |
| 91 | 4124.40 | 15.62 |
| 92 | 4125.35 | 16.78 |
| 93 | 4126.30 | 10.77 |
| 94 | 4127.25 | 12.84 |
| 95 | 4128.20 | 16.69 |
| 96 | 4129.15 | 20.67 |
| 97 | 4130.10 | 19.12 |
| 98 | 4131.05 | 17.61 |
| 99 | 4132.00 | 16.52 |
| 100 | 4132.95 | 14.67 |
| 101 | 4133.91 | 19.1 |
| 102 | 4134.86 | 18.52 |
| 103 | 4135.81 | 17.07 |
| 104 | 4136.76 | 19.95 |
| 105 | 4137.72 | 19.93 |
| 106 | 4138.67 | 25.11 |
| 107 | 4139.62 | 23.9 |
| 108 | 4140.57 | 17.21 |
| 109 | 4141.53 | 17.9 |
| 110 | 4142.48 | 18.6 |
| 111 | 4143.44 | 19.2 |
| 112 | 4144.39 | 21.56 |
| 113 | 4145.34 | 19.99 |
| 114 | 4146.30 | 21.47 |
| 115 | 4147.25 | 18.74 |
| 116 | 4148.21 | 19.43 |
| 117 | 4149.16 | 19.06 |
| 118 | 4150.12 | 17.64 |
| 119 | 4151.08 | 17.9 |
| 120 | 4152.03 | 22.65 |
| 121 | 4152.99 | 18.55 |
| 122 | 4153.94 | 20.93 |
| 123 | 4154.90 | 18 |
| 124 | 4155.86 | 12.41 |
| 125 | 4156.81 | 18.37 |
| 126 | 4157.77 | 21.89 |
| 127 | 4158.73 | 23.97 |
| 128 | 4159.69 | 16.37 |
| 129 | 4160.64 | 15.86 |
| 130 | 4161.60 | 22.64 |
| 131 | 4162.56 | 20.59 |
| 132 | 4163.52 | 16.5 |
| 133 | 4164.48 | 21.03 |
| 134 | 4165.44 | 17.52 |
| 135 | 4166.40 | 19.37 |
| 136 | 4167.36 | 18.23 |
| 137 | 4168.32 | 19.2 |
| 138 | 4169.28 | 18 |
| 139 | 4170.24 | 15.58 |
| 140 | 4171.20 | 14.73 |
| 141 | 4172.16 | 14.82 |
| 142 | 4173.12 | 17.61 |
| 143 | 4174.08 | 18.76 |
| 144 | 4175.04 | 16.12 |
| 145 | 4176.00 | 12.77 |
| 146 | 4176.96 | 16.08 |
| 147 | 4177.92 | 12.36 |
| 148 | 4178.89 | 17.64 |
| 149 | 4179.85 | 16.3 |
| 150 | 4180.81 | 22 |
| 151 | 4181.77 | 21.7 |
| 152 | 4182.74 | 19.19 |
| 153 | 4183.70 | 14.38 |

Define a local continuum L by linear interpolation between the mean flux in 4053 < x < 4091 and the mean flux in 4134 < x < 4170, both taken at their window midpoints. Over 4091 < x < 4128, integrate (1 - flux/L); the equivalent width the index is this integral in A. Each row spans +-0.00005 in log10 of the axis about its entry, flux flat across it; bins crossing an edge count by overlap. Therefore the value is 3.5 A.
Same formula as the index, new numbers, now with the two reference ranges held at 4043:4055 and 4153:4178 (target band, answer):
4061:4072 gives 0.32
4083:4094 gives -1.26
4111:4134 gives 0.48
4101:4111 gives 0.82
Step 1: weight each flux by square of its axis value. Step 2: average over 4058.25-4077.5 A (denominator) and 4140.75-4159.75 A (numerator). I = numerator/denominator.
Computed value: 1.2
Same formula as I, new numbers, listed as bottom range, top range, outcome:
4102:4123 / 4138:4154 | 1.13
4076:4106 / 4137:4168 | 1.13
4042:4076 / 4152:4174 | 1.08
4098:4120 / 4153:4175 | 1.10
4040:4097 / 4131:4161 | 1.07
